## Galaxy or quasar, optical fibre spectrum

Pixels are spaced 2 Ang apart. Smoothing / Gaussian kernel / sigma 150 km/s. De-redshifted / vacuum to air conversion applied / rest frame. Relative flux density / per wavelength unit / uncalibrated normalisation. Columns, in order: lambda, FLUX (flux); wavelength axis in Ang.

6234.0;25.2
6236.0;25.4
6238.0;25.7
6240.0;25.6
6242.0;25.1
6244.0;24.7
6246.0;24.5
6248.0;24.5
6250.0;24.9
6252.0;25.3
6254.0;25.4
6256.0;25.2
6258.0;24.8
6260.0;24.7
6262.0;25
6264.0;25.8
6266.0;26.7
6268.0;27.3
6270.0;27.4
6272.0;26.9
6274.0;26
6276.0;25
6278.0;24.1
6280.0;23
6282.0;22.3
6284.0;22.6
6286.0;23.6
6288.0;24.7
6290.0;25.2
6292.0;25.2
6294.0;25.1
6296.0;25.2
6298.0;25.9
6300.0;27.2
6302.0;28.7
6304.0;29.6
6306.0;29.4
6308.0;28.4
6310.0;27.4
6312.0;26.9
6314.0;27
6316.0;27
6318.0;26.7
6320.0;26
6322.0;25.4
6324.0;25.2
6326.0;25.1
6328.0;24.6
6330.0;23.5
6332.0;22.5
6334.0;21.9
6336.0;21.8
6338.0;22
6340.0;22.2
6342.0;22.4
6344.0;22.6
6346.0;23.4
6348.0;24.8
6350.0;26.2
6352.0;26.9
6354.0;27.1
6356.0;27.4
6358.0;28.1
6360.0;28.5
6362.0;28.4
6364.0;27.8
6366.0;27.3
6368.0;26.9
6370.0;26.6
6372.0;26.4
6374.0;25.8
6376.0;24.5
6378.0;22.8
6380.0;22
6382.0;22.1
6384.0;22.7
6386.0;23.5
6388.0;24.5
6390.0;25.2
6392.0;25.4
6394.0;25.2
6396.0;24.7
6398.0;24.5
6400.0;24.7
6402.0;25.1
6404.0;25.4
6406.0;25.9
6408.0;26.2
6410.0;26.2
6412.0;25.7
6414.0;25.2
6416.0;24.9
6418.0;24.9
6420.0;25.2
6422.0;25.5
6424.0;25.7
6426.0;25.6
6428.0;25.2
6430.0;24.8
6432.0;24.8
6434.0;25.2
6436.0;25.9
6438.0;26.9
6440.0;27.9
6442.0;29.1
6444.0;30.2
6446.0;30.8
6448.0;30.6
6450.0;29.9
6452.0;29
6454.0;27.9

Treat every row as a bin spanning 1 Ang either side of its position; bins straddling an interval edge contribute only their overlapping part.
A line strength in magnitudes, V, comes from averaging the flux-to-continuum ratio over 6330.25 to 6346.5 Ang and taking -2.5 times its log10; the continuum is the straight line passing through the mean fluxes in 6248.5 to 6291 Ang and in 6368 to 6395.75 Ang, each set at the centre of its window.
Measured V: 0.11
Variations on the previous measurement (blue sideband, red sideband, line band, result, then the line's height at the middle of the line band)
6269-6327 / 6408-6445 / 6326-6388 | 0.05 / 26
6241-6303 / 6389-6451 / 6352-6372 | -0.07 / 25.8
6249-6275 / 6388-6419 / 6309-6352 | 0.04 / 25.5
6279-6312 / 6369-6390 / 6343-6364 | -0.07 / 24.7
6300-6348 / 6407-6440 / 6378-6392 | 0.09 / 25.4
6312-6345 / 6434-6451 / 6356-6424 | 0.05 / 26.6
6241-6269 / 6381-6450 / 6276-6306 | 0.00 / 25.4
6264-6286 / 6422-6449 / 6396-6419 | 0.06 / 26.7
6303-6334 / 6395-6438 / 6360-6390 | 0.02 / 25.7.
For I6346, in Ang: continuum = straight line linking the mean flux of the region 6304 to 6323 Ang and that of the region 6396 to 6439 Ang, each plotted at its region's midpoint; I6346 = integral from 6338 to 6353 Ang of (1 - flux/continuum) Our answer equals 1.5 Ang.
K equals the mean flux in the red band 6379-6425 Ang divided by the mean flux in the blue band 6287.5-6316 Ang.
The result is 0.9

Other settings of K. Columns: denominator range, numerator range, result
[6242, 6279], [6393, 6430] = 0.99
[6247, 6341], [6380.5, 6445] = 1.00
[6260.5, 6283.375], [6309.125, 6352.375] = 0.97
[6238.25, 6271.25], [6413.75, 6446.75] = 1.03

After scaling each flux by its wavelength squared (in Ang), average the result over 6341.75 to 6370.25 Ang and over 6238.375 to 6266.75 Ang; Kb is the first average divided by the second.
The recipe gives 1.1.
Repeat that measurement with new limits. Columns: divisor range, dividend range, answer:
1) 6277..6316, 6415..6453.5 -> 1.09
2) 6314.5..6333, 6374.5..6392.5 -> 0.96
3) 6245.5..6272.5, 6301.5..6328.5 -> 1.07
